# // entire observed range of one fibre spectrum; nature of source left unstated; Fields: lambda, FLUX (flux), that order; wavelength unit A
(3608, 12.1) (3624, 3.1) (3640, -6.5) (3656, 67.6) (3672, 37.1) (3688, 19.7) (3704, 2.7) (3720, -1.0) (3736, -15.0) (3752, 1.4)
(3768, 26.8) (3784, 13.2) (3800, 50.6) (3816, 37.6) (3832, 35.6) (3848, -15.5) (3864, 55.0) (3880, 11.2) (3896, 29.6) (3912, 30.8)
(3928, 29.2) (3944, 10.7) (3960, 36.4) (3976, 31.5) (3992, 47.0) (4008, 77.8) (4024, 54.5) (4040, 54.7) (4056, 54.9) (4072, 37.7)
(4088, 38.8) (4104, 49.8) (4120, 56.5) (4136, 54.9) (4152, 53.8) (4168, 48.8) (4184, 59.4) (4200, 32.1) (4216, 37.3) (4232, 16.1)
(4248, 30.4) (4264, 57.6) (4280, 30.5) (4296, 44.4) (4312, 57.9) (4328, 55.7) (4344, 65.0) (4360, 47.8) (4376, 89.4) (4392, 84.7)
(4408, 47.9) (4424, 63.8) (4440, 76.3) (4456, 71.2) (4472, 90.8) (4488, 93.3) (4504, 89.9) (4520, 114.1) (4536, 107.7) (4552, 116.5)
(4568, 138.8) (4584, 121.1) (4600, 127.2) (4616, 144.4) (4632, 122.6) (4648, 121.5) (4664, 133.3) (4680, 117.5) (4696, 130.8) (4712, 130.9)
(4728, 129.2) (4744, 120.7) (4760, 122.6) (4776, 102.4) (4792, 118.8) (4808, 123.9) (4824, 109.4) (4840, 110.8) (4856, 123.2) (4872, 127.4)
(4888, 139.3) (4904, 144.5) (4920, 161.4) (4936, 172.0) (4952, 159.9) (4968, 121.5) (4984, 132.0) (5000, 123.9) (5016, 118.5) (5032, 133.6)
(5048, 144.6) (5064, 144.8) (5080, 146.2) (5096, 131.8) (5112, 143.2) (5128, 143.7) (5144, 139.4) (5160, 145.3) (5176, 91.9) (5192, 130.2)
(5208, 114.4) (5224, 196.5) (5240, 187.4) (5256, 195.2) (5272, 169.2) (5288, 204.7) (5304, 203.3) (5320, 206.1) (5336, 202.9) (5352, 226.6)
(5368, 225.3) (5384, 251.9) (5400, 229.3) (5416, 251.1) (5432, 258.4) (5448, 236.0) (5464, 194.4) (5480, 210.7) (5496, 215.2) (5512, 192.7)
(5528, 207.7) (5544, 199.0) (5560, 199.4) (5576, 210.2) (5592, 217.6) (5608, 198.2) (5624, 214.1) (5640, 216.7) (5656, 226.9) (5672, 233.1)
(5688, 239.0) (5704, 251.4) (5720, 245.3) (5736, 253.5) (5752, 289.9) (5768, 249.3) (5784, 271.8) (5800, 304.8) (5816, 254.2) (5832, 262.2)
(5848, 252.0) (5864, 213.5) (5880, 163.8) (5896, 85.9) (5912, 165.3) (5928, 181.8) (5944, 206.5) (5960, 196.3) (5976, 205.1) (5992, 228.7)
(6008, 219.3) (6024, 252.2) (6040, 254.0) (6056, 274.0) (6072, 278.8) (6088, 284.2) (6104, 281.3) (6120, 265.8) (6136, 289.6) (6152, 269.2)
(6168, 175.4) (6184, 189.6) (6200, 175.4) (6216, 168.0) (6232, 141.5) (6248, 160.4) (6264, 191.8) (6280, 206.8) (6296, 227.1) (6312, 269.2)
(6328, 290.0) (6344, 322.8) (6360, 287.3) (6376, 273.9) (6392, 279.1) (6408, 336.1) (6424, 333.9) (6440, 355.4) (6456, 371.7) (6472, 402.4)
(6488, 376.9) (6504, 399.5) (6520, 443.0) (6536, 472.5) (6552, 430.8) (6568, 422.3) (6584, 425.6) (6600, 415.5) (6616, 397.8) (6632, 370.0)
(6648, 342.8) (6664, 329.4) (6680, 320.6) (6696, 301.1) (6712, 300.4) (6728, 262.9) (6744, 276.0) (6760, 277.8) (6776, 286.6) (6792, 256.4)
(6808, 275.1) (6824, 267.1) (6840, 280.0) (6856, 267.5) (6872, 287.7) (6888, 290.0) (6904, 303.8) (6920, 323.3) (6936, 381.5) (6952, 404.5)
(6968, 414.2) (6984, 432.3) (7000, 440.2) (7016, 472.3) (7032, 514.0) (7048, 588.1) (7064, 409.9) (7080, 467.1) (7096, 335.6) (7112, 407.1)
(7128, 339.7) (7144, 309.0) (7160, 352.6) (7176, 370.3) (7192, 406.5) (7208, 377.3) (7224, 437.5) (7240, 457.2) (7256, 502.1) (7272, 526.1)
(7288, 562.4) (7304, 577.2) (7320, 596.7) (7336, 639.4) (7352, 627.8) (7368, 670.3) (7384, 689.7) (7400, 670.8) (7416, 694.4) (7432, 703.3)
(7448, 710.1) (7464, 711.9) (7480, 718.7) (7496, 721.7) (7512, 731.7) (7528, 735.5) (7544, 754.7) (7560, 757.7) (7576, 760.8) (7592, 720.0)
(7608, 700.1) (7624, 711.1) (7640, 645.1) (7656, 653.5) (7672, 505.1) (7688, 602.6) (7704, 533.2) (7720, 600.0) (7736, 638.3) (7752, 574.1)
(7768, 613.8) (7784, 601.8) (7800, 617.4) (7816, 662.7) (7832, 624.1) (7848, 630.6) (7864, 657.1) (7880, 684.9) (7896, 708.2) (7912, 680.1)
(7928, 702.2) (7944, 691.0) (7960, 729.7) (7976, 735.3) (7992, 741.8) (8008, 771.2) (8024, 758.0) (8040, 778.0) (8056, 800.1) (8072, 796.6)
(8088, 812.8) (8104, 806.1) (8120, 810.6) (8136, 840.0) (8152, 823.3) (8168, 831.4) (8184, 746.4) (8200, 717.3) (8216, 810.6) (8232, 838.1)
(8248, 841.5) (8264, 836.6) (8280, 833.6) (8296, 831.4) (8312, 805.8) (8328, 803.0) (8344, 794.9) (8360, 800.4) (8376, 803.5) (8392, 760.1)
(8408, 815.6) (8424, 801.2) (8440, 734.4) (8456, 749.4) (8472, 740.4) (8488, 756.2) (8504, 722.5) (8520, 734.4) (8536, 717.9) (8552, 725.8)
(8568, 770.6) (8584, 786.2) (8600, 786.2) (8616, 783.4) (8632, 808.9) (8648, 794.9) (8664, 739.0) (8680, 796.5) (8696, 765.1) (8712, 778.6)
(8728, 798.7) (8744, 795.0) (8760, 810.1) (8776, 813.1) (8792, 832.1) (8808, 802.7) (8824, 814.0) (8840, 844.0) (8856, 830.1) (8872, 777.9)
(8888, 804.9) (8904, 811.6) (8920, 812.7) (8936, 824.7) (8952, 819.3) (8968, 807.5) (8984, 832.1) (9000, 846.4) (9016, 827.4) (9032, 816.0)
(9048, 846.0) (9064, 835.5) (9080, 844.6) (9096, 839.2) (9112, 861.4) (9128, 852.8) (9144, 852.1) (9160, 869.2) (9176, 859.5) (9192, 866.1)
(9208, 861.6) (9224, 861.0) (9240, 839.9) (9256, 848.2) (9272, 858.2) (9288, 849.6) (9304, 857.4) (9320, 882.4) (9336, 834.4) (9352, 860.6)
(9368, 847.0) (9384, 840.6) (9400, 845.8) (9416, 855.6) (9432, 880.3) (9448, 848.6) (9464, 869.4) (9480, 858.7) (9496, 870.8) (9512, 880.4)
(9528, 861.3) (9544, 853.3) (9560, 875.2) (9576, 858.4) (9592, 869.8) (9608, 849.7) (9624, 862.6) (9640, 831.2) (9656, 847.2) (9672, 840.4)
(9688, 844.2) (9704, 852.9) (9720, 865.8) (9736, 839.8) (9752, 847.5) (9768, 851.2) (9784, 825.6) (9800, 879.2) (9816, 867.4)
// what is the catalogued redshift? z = 0.00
